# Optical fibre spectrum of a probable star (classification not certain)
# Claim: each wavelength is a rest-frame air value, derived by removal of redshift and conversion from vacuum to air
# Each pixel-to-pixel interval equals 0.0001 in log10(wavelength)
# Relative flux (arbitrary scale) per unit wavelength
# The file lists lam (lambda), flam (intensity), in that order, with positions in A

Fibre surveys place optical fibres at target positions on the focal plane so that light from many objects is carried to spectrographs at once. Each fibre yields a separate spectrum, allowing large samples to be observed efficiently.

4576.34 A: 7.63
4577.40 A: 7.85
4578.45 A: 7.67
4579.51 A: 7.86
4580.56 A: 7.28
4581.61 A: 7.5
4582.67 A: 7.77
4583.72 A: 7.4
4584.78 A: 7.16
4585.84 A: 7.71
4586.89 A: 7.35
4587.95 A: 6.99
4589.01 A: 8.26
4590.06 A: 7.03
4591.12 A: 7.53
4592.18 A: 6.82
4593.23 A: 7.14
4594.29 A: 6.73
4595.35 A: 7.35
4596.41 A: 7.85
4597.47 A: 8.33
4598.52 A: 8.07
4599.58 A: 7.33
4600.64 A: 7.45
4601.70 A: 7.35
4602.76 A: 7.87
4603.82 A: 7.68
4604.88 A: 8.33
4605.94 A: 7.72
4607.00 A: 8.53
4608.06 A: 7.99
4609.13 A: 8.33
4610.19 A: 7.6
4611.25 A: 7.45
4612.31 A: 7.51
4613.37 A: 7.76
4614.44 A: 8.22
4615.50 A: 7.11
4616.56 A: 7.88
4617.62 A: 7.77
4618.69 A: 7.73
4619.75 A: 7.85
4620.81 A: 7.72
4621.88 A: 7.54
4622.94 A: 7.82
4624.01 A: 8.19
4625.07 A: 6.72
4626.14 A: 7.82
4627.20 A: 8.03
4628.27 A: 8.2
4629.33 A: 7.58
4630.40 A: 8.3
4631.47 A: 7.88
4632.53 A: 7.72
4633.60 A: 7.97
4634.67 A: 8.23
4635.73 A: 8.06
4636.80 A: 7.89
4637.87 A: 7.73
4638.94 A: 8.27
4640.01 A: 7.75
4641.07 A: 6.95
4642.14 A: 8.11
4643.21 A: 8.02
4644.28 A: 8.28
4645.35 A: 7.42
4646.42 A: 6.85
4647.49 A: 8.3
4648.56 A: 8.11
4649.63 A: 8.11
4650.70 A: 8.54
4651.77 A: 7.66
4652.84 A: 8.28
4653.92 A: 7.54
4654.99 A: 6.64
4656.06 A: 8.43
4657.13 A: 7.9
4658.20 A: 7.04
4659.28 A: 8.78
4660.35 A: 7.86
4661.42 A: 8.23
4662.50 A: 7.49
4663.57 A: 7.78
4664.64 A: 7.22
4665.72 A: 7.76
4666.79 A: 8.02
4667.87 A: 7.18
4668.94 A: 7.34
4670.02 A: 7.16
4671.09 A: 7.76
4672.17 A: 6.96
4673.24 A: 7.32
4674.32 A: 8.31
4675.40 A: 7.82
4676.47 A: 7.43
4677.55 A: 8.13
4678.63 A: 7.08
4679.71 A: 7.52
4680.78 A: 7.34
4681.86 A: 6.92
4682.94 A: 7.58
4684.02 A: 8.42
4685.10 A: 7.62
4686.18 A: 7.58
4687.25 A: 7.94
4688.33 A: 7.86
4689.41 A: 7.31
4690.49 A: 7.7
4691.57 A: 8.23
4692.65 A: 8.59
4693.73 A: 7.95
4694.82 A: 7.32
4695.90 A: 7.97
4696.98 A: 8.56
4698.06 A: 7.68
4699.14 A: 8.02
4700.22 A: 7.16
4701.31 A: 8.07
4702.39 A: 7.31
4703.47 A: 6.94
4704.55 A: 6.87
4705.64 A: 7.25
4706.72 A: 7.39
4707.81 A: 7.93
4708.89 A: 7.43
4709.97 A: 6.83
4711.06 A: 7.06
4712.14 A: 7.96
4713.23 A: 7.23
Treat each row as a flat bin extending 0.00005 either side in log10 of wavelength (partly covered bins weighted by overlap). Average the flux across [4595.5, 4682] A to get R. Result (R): 7.76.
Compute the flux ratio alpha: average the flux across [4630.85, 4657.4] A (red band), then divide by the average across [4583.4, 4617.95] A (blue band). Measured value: 1.03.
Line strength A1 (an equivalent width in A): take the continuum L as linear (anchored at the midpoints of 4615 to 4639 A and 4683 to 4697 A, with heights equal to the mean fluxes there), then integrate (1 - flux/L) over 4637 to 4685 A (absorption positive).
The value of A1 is 0.9 A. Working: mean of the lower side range 7.82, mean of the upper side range 7.89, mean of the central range 7.71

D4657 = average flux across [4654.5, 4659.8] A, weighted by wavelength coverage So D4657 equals 7.76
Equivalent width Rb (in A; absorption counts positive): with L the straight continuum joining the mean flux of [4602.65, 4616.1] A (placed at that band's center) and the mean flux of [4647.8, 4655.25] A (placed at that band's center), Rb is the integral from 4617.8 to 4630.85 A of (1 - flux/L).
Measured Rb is 0.1 A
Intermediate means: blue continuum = 7.85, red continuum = 7.89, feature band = 7.79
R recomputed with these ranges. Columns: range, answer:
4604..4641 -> 7.85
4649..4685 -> 7.68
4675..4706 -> 7.66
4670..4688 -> 7.6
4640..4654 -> 7.87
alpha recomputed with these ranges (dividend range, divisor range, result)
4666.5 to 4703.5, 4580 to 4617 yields 1.01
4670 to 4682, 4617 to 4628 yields 0.97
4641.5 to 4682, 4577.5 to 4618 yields 1.01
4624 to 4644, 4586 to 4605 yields 1.05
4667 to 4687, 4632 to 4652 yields 0.95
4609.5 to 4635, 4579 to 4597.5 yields 1.05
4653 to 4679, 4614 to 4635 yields 0.98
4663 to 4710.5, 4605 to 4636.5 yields 0.97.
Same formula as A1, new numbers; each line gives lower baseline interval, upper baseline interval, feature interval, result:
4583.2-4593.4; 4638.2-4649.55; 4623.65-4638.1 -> -0.32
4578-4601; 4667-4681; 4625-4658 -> -1.59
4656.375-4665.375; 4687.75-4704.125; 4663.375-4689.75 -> 0.73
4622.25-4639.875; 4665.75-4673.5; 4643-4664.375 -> -0.66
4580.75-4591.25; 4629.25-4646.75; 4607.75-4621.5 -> -0.16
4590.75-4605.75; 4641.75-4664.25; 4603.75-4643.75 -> -0.71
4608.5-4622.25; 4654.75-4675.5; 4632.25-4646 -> -0.31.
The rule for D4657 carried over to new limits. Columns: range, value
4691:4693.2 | 8.4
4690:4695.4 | 7.95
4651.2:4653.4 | 7.95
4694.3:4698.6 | 7.89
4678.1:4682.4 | 7.22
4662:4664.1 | 7.65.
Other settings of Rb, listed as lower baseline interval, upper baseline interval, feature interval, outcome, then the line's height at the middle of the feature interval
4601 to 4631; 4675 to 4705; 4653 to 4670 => 0.1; 7.73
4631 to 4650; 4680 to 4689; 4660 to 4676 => 0.3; 7.74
